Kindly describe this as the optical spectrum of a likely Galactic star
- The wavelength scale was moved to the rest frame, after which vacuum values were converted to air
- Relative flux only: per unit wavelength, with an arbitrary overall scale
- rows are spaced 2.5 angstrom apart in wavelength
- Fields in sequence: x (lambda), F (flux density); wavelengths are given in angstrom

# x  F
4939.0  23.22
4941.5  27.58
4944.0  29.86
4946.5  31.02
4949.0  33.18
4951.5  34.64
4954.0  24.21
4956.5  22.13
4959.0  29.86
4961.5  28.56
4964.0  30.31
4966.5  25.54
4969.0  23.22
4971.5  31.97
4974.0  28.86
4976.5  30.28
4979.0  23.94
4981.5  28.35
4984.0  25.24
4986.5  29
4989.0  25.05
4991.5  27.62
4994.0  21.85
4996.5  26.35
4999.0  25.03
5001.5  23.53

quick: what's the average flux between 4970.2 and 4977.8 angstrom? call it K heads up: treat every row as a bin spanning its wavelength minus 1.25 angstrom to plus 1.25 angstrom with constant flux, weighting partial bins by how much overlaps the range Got 30.3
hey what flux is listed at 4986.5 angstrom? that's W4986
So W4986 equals 29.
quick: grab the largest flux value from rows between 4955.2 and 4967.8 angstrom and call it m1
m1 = 30.31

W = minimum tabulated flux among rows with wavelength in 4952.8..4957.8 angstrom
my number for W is 22.13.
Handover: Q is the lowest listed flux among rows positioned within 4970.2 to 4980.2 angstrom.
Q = 23.94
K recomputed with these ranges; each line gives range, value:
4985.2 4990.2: 27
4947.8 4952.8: 33.8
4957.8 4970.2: 27.5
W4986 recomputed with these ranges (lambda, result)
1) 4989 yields 25.05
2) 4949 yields 33.18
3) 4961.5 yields 28.56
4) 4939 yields 23.22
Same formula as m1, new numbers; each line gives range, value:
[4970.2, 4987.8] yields 31.97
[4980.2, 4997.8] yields 29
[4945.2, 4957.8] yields 34.64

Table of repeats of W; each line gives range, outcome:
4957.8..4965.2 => 28.56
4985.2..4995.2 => 21.85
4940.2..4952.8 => 27.58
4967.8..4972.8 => 23.22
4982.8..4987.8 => 25.24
